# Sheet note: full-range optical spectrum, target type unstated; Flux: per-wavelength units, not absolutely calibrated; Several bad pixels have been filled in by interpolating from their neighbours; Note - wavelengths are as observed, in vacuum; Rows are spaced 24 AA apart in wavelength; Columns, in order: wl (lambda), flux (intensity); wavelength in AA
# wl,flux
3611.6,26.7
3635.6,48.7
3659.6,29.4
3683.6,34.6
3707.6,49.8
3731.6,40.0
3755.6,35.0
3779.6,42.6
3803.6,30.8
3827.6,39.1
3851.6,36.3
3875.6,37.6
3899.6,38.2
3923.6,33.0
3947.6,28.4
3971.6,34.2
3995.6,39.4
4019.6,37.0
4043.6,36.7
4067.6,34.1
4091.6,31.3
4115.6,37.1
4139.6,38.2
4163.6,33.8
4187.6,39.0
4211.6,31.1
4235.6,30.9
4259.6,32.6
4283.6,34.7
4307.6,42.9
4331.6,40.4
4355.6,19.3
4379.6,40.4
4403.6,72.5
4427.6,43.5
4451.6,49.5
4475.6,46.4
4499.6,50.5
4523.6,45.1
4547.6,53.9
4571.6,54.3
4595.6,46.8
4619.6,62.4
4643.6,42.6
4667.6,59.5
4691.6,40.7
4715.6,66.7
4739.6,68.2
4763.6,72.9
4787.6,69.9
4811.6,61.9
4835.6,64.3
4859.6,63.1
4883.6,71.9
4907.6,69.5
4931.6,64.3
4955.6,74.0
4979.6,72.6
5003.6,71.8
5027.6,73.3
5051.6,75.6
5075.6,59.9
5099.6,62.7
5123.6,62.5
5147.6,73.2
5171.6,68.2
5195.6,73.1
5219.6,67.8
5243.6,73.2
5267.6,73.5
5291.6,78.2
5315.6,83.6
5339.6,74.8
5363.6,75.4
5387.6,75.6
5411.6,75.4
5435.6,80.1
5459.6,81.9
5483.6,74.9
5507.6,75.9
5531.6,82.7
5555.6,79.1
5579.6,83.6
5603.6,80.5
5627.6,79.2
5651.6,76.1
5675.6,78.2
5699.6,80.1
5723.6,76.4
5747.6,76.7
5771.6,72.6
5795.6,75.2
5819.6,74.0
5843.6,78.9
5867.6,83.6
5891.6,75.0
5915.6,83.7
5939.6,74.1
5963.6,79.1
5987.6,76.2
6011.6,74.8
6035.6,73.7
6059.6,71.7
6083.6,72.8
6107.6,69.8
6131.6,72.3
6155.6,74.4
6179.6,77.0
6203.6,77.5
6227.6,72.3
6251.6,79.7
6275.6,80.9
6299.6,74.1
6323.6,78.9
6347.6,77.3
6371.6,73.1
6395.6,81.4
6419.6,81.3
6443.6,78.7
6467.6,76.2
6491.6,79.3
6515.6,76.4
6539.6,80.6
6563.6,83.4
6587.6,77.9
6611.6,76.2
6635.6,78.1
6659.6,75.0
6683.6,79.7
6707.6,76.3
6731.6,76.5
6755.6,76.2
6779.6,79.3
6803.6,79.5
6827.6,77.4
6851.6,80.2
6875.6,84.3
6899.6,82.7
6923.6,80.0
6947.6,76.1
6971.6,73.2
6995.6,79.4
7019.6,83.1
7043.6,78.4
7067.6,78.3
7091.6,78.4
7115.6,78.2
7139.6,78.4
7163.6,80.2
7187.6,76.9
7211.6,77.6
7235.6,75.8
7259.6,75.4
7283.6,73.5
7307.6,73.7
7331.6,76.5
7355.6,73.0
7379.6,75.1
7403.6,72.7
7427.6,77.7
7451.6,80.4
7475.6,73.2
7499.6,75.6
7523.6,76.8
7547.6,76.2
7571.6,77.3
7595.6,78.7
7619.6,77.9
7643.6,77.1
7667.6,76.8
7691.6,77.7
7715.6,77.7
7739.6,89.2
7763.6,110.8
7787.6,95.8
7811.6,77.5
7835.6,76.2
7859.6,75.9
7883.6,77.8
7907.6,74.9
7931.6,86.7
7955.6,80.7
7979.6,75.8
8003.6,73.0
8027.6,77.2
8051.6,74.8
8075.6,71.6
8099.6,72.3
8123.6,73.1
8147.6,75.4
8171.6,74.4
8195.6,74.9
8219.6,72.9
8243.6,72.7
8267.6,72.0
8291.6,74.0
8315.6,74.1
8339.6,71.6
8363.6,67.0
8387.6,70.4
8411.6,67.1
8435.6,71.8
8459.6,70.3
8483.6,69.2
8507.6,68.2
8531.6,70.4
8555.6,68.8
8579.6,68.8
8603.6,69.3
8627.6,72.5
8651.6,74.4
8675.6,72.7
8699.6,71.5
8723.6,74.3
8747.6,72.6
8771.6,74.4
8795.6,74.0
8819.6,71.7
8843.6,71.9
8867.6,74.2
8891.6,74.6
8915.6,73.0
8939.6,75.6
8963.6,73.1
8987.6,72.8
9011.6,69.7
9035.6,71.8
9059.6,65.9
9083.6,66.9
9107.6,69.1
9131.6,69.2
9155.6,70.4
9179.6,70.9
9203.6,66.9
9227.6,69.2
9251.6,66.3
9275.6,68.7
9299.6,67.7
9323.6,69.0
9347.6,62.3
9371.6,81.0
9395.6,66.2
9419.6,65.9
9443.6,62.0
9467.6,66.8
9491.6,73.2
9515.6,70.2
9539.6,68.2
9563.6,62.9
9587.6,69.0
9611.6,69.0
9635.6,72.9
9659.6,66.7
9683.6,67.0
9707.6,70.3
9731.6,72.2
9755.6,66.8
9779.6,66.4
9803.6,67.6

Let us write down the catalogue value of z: 0.181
